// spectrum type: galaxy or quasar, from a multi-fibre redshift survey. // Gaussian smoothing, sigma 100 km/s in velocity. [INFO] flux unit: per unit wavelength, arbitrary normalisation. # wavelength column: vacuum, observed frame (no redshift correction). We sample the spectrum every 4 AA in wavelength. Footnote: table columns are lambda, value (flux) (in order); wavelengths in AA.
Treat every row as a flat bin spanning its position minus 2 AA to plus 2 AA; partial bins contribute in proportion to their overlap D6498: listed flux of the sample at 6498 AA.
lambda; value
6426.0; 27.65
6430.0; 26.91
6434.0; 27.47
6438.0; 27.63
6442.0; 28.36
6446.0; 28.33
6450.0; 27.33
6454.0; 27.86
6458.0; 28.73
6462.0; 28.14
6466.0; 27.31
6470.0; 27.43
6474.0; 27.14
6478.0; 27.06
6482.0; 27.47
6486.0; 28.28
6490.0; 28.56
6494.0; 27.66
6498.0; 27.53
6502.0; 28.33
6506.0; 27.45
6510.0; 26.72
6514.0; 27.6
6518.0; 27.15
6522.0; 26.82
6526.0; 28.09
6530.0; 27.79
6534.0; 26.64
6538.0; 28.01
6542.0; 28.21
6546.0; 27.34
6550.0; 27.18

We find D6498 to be 27.53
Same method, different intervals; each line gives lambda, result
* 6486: 28.28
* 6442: 28.36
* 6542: 28.21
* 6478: 27.06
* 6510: 26.72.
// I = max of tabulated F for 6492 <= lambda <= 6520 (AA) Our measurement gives 28.33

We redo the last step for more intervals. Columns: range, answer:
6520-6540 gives 28.09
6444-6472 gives 28.73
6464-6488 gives 28.28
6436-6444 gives 28.36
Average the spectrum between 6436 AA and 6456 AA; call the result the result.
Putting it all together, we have 27.9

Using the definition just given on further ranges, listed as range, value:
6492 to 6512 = 27.5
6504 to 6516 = 27.3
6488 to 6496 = 28.1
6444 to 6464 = 28.1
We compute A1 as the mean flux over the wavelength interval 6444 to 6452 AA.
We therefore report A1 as 27.8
